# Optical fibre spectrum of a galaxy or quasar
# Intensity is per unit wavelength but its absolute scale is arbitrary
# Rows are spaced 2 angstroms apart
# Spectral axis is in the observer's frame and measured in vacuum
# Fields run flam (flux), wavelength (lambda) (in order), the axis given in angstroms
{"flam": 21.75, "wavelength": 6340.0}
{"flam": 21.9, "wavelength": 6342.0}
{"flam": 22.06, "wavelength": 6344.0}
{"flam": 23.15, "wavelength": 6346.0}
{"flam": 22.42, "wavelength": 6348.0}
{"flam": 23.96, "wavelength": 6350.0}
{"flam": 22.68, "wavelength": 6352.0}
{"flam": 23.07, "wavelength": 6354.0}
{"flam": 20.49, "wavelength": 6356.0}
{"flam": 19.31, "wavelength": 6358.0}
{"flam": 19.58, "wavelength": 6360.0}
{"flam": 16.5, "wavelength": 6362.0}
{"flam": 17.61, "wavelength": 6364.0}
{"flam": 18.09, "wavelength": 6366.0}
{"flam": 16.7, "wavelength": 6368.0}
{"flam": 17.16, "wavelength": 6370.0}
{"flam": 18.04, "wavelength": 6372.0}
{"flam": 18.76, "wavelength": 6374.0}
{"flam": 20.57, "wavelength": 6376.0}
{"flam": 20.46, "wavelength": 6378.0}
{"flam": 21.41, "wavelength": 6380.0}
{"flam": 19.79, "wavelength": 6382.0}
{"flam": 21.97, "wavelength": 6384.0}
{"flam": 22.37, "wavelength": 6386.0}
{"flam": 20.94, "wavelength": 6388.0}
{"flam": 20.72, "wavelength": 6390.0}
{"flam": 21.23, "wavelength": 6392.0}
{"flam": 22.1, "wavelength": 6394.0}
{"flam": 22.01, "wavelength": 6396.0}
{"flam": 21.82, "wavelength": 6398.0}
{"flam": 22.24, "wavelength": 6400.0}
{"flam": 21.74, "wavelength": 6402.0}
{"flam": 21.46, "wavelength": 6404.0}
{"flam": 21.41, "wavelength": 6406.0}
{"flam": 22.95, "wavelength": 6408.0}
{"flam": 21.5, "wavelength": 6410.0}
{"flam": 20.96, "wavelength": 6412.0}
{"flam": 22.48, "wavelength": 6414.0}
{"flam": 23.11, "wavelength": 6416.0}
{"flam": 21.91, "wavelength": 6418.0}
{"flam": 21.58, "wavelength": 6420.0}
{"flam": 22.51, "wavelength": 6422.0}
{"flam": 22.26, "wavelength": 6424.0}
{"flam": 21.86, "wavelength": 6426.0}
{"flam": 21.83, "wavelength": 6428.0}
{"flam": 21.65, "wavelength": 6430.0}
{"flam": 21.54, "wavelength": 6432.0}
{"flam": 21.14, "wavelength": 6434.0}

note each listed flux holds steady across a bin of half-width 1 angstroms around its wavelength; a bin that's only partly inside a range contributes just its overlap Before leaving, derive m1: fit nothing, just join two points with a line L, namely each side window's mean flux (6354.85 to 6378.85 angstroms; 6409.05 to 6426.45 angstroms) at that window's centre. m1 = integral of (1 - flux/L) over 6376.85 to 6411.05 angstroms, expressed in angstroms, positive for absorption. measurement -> -1.9 angstroms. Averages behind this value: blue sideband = 18.6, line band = 21.5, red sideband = 22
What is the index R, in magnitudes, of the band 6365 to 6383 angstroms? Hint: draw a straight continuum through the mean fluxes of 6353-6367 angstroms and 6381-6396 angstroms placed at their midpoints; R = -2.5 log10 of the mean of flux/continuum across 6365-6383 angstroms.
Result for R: 0.07 mag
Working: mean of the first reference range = 19.2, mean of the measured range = 19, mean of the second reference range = 21.4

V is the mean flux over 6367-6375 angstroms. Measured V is 17.7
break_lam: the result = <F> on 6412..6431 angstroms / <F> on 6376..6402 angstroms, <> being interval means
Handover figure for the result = 1.03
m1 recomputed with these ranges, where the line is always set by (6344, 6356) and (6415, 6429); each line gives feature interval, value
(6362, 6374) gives 2.69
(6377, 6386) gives 0.57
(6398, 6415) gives 0.34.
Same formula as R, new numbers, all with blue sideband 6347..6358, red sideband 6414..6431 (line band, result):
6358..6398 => 0.122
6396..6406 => 0.018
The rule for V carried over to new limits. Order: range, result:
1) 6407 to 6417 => 22.2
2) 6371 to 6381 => 19.8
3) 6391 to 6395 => 21.7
